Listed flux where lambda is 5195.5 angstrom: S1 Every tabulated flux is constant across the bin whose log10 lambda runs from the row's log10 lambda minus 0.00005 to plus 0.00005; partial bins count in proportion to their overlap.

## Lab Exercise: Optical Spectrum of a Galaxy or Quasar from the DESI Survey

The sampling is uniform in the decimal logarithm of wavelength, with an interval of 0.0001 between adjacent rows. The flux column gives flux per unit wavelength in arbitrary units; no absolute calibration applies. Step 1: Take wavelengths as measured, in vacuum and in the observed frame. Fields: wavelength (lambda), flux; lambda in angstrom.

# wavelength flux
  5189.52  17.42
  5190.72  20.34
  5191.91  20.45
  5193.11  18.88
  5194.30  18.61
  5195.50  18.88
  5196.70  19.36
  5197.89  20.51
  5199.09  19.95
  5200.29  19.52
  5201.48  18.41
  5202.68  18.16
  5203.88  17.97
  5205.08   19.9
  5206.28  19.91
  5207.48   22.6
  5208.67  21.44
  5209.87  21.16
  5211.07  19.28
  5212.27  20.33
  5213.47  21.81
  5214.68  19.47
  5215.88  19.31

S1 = 18.88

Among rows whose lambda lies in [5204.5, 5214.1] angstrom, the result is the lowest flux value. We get 19.28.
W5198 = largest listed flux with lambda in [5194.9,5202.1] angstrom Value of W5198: 20.51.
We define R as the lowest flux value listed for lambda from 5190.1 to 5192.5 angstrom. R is 20.34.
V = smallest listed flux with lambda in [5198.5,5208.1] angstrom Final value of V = 17.97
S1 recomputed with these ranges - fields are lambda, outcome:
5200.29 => 19.52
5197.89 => 20.51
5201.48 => 18.41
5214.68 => 19.47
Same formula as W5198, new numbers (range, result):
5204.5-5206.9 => 19.91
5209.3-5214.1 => 21.81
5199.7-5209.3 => 22.6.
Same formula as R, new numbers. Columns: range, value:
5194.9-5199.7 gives 18.88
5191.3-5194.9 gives 18.61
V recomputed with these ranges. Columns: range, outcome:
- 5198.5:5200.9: 19.52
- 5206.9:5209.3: 21.44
